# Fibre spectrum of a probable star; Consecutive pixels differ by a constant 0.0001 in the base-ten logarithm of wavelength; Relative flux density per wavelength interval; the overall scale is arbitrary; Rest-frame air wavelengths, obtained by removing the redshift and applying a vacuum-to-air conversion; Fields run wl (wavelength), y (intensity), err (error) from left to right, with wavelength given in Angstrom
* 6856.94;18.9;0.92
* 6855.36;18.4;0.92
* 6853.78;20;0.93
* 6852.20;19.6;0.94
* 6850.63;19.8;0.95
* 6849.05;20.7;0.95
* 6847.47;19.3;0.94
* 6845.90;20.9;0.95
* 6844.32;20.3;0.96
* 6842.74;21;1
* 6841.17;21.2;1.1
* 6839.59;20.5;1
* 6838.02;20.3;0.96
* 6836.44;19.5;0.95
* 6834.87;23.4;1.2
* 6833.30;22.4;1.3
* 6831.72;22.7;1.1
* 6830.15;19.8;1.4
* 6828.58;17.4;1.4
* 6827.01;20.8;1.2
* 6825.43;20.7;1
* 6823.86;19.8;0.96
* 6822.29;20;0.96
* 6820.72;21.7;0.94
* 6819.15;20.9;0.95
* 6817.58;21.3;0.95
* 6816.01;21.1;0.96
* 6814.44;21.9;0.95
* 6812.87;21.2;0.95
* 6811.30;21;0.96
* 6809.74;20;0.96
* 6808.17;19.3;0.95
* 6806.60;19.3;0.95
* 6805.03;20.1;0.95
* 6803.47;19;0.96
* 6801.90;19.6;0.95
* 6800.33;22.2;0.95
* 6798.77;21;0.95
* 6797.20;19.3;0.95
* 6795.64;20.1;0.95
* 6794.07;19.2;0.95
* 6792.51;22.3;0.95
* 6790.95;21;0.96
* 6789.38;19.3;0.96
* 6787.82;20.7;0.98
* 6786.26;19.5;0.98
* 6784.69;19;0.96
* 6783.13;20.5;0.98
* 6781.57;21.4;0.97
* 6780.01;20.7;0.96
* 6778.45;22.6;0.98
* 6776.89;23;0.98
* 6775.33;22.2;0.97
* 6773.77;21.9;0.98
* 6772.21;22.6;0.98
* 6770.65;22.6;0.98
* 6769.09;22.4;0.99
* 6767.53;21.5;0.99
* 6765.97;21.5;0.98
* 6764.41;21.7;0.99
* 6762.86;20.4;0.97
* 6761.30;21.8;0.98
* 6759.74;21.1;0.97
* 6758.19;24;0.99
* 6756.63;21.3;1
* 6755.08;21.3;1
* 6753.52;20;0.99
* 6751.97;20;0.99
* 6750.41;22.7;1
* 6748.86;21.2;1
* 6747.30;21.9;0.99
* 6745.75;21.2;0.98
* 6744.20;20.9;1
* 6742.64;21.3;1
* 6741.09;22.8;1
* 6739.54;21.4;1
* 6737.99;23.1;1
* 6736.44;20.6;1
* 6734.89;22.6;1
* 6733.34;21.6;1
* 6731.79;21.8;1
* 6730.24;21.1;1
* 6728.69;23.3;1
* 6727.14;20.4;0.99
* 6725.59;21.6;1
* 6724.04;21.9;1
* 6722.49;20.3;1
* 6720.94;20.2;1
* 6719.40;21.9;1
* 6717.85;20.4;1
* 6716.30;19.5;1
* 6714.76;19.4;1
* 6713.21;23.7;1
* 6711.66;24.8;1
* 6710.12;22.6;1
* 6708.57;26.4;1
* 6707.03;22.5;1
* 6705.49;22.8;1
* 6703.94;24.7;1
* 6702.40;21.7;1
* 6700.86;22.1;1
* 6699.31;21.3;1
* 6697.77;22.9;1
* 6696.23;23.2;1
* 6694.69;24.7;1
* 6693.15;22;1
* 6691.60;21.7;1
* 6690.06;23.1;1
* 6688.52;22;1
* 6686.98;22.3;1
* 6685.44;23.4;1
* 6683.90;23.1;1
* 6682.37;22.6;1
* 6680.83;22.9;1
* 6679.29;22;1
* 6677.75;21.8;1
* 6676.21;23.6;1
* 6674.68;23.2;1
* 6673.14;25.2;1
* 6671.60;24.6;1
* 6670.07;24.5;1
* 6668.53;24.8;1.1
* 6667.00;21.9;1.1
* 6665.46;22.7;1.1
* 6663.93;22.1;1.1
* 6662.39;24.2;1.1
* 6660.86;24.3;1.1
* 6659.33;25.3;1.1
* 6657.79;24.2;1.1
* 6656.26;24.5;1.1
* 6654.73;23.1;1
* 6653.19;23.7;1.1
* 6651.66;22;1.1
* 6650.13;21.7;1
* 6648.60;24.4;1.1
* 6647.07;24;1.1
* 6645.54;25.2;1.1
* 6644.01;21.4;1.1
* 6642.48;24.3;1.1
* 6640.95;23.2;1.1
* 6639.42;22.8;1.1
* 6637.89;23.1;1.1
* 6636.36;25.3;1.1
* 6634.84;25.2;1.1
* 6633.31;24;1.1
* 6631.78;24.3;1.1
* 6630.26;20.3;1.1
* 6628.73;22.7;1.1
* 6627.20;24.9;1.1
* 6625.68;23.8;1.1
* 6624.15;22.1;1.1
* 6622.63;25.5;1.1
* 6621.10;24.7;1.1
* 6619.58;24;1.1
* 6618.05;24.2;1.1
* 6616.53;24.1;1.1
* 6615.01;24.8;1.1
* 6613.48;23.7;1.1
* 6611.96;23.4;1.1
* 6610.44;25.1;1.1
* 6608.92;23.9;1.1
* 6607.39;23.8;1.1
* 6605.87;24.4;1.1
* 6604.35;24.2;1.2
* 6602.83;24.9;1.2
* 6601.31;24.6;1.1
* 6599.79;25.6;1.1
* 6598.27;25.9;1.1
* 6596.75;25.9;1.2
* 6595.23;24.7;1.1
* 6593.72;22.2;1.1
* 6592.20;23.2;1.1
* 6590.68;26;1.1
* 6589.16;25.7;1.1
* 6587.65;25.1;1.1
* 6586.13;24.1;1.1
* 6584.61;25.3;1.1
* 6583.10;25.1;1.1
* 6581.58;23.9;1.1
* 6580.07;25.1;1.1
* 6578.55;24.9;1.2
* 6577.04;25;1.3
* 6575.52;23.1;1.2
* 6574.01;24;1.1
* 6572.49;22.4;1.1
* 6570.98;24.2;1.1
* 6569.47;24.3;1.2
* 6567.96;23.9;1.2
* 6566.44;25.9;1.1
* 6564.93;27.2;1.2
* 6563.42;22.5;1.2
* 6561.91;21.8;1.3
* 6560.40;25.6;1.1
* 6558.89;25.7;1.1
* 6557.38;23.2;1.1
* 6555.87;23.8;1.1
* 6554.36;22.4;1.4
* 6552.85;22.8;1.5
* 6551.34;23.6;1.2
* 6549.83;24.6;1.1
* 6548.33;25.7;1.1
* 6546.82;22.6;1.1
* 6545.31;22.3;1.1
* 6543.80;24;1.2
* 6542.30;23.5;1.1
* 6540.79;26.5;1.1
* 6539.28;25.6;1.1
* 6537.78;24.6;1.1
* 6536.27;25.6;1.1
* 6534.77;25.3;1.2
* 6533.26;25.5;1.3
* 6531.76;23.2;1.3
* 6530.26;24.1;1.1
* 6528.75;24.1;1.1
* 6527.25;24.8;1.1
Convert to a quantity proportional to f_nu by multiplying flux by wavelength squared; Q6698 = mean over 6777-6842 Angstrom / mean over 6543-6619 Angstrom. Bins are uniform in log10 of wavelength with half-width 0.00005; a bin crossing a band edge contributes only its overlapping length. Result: 0.91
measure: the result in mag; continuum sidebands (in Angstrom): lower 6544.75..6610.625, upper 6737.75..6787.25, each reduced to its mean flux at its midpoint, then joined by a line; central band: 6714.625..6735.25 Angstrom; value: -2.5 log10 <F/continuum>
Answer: 0.05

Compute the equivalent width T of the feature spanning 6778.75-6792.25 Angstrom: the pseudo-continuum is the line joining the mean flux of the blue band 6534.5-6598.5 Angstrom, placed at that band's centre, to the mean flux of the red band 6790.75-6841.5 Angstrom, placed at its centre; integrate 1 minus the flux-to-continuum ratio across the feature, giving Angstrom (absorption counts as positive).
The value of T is 0.41 Angstrom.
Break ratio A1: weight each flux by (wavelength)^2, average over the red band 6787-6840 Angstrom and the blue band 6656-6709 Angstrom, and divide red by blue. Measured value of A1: 0.92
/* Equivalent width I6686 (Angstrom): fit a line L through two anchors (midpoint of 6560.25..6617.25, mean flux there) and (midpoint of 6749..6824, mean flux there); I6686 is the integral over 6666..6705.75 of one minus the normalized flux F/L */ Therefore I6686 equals -0.44 Angstrom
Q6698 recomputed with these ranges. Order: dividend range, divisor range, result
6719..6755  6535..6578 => 0.94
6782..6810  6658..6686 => 0.89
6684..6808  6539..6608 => 0.93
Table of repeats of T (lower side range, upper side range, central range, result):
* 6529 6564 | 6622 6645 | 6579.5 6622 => -1.4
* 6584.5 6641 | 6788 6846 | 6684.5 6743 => 0.6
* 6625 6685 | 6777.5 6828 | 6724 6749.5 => 0.2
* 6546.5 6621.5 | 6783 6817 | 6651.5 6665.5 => -0.5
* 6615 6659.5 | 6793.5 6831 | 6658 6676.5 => -0.6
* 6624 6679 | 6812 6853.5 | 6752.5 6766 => 0.3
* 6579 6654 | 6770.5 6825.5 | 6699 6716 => -0.3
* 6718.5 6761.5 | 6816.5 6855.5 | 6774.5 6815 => 0.7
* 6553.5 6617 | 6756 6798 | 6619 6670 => -0.5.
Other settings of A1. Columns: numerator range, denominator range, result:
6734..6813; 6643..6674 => 0.92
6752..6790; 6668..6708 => 0.95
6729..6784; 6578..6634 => 0.93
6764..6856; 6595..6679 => 0.91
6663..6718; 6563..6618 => 0.96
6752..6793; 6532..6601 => 0.93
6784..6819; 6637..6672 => 0.90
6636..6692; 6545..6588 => 1.00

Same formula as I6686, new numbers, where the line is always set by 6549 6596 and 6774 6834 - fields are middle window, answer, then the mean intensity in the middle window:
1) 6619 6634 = -0.1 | 23.6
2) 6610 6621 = -0.3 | 24.2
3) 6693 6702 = -0.2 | 22.7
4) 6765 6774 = -0.4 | 22.1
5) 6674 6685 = -0.1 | 22.8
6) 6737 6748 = -0.1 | 21.8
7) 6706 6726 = 0.1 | 22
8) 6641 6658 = -0.3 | 23.5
